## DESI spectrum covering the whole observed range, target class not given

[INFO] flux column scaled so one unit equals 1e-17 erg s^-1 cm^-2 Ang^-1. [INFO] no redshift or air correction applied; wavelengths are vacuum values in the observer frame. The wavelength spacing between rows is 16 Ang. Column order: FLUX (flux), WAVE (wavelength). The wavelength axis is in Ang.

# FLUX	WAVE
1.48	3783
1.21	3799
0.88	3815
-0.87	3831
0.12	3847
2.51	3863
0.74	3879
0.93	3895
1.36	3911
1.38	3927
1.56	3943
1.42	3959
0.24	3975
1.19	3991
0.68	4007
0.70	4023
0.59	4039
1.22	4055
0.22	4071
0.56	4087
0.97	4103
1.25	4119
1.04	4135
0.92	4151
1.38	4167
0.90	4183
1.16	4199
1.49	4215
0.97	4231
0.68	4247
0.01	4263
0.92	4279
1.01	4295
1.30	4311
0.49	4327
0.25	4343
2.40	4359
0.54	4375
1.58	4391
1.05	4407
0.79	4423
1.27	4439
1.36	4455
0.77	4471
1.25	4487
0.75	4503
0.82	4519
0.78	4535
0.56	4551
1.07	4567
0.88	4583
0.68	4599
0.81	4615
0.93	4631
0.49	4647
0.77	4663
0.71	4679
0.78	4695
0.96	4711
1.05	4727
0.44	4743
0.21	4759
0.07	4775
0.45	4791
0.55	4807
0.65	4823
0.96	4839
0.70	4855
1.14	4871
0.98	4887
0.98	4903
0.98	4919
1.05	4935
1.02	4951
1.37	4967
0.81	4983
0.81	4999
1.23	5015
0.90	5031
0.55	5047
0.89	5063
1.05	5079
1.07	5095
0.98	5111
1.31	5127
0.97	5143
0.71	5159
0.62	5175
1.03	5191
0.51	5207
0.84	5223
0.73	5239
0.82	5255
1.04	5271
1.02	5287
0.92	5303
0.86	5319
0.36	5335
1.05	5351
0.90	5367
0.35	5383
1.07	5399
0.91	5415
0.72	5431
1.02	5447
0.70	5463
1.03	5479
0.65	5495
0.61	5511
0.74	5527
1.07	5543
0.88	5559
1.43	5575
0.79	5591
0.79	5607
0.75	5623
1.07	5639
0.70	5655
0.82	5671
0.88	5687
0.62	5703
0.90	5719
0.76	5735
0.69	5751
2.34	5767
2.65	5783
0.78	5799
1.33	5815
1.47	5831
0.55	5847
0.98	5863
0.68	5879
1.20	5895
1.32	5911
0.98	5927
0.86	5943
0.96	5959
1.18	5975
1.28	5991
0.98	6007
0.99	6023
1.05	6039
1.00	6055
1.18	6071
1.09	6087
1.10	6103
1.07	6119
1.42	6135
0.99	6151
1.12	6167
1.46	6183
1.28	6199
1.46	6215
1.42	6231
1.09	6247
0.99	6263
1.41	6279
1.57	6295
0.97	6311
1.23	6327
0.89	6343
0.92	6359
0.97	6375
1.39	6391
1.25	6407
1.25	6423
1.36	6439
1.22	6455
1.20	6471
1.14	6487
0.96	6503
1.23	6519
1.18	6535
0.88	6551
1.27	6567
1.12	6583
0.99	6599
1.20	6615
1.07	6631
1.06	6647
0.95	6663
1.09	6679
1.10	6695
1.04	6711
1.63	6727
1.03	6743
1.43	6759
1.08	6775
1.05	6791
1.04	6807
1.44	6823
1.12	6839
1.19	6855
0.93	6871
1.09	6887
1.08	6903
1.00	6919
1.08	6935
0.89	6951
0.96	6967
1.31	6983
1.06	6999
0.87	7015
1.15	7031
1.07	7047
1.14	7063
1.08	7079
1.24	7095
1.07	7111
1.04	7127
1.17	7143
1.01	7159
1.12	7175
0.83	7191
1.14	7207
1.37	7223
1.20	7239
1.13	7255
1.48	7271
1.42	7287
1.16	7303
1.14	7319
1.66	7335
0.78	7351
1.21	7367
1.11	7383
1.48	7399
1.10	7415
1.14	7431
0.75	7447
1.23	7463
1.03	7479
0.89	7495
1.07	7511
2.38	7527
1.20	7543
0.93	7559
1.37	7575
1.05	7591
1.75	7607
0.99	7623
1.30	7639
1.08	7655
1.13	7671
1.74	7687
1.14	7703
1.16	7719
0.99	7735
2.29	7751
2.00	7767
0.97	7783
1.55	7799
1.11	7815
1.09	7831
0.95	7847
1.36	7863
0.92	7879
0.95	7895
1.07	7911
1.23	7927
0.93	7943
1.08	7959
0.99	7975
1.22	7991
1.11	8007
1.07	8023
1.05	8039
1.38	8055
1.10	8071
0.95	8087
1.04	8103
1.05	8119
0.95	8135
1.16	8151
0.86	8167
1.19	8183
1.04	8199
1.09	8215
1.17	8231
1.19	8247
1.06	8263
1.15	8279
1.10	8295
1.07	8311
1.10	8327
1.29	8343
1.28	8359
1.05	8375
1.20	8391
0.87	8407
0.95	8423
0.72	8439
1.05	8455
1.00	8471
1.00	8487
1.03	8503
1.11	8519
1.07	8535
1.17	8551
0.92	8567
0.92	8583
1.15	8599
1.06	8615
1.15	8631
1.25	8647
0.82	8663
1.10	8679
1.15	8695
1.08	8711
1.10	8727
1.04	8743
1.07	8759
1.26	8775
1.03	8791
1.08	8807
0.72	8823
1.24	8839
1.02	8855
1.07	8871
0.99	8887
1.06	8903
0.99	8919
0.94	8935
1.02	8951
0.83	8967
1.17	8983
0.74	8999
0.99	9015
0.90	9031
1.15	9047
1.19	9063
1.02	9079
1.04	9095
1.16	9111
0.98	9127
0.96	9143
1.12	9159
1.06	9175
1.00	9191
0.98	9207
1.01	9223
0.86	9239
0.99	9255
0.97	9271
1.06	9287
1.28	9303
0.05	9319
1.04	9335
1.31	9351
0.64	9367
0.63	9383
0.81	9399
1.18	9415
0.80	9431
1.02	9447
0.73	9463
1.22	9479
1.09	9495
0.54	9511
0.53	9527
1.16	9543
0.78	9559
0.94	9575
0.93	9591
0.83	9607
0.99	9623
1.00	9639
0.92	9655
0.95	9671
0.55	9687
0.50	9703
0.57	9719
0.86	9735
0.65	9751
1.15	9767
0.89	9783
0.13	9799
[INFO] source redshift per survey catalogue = 0.55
